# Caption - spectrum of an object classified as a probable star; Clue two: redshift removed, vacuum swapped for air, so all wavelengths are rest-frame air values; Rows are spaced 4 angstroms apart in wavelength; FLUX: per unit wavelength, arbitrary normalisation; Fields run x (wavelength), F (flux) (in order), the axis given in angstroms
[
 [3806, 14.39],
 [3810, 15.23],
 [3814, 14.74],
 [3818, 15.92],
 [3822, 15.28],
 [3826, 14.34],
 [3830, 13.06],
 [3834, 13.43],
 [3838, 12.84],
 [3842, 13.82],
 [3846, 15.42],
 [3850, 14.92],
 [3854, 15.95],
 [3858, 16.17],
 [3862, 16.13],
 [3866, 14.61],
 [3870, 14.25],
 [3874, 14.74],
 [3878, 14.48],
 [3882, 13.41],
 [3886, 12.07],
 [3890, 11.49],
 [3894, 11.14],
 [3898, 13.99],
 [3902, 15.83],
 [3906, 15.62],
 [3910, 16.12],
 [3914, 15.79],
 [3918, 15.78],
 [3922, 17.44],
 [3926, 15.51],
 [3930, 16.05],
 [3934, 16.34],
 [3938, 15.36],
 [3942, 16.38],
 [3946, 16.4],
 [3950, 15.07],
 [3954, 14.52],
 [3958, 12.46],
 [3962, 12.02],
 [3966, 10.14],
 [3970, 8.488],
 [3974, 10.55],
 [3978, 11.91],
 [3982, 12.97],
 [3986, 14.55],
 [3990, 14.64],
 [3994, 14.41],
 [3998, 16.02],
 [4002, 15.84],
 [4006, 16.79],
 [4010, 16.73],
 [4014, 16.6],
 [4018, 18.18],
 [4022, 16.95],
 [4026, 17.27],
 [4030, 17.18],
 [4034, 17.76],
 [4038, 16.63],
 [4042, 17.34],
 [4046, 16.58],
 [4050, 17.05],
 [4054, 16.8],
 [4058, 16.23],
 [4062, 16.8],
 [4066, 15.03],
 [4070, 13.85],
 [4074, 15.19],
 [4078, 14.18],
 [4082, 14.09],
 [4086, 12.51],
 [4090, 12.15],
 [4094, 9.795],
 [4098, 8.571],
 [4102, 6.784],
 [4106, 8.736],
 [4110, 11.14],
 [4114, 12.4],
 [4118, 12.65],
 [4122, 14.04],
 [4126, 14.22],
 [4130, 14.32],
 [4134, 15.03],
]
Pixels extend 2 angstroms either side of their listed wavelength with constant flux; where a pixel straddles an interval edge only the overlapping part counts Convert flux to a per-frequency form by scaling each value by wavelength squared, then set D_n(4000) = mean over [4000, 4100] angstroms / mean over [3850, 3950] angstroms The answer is 1.10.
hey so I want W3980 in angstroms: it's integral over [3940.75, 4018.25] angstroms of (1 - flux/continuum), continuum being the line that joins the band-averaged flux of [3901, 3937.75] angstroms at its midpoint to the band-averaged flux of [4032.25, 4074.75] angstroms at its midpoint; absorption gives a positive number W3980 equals 9.8 angstroms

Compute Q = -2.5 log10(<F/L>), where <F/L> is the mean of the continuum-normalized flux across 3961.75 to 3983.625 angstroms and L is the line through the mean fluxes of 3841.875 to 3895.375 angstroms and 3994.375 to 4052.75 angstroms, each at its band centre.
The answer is 0.42 mag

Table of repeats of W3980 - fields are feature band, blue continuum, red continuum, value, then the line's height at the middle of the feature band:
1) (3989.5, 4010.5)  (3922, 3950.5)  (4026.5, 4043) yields 1.3 angstroms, 16.8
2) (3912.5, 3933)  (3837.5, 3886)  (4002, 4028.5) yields -0.7 angstroms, 15.6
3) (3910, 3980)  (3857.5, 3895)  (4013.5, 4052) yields 4.8 angstroms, 15.3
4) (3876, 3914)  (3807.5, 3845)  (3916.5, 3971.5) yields 1.3 angstroms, 14.4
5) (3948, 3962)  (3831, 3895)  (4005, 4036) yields 1.9 angstroms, 15.9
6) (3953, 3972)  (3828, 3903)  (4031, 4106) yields 3.7 angstroms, 14.1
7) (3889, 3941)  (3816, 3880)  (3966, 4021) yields -2.4 angstroms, 14.5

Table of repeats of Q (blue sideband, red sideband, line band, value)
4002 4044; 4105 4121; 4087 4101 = 0.255 mag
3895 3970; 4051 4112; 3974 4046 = -0.153 mag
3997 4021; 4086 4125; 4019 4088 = -0.142 mag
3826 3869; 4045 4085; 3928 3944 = -0.075 mag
